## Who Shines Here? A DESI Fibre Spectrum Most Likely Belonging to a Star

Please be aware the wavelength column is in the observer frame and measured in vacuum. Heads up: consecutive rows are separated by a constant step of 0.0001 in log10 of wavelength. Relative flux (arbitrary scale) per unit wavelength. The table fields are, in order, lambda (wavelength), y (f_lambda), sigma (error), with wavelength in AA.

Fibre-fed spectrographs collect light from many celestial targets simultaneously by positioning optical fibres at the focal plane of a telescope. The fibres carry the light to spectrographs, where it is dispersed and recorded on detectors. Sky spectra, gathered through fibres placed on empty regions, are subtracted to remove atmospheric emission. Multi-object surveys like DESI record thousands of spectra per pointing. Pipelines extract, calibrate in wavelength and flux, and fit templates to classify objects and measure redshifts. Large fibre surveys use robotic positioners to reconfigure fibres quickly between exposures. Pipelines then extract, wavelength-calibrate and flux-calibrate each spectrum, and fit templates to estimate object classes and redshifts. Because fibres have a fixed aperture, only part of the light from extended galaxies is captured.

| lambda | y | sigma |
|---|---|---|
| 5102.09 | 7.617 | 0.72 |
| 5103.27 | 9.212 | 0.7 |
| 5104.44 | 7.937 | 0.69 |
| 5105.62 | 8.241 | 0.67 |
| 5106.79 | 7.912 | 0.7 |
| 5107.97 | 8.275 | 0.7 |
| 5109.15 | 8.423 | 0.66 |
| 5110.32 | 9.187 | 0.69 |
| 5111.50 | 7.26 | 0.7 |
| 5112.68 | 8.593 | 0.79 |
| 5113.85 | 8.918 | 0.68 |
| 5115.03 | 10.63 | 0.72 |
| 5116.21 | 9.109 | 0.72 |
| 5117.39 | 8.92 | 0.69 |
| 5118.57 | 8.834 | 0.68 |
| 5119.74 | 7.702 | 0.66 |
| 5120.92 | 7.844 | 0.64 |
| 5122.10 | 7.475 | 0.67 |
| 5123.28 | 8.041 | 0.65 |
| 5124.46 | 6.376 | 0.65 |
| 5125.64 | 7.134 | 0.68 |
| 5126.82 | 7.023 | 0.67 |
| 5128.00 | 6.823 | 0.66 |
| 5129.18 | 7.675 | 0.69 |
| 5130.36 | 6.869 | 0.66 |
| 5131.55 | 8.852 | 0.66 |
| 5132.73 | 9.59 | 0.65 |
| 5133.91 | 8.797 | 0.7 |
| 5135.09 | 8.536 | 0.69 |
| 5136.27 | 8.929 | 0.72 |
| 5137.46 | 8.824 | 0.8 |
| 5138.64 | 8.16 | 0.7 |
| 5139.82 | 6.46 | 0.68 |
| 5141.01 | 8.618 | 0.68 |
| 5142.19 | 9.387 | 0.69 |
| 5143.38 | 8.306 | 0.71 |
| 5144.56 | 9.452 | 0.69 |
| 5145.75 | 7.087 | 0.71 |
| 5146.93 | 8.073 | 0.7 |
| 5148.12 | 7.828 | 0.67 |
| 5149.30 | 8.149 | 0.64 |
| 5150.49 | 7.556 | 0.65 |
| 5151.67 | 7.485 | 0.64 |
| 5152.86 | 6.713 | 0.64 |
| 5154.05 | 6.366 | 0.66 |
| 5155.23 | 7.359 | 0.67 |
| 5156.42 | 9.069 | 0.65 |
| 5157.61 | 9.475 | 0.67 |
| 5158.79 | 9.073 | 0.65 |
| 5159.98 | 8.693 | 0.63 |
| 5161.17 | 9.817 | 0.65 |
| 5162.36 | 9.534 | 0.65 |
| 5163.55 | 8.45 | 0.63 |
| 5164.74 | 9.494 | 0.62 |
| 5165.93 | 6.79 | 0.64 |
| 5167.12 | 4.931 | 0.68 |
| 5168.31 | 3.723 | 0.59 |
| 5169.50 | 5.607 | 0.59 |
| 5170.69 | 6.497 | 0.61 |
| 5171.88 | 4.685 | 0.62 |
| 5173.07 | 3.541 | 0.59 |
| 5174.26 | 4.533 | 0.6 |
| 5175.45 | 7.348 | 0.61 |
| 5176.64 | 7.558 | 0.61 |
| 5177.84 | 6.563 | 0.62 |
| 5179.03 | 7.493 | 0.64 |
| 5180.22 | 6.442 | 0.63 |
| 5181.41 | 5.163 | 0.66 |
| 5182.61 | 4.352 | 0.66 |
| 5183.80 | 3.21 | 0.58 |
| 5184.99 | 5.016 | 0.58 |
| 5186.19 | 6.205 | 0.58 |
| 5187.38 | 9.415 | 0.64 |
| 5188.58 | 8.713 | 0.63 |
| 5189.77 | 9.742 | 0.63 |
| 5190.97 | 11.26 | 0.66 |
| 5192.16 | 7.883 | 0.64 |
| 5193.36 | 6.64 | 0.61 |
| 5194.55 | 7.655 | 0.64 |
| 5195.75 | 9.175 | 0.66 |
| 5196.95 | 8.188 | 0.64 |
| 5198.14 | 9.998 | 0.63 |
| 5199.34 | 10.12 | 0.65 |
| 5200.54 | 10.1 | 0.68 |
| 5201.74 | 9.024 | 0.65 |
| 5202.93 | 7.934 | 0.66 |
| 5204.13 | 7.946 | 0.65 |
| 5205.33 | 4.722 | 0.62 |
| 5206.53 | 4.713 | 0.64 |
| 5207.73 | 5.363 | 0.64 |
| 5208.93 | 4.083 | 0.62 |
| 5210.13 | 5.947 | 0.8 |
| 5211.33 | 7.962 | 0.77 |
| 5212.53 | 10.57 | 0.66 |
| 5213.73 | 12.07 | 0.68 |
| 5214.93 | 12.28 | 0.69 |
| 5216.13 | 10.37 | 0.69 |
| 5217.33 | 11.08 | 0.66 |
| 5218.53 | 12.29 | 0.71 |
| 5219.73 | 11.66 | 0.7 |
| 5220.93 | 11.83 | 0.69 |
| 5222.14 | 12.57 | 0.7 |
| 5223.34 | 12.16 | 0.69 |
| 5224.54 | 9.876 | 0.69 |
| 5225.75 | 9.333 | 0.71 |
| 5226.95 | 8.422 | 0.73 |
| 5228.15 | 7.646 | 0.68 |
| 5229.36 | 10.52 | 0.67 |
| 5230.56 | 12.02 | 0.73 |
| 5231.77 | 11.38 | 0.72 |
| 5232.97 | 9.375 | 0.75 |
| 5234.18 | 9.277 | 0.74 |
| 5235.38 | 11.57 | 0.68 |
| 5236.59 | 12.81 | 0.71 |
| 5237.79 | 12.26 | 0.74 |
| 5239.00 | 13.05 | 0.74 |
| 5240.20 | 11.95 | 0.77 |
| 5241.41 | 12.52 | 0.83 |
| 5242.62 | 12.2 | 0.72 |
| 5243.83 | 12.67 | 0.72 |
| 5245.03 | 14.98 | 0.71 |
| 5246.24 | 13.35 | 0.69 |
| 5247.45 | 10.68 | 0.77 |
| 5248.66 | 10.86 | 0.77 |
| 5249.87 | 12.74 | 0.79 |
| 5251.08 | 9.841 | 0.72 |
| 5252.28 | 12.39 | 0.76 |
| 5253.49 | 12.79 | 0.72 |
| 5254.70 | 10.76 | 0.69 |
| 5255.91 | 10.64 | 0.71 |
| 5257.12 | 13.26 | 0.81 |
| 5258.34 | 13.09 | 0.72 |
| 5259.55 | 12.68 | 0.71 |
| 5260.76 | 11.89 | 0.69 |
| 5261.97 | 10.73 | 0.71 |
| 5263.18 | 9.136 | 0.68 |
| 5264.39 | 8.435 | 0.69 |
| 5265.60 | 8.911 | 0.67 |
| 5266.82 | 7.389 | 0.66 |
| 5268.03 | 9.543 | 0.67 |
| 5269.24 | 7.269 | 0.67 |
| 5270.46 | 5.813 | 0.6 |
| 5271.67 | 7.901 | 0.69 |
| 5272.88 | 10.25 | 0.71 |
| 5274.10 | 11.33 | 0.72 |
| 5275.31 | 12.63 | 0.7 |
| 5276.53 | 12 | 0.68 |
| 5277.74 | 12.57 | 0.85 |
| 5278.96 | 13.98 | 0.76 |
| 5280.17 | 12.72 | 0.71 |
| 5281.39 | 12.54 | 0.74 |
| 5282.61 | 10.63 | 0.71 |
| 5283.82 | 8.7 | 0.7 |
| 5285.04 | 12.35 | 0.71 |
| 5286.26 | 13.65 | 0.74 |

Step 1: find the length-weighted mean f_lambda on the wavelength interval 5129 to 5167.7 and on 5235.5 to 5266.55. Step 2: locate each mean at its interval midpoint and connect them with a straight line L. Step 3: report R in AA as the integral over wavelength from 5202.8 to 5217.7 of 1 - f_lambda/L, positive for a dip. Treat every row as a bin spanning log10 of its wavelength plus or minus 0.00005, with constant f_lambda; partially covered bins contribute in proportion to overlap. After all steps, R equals 3.3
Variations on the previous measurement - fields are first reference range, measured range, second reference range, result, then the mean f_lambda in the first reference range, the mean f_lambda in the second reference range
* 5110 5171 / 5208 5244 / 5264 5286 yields -4.3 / 8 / 10.3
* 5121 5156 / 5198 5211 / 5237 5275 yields 3.3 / 7.87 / 11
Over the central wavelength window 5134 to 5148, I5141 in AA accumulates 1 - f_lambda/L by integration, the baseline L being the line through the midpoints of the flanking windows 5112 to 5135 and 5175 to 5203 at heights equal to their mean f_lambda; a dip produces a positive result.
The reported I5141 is -0.5 AA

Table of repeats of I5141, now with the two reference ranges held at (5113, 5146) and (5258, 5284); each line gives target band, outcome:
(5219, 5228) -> -0.9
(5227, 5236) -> -0.3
